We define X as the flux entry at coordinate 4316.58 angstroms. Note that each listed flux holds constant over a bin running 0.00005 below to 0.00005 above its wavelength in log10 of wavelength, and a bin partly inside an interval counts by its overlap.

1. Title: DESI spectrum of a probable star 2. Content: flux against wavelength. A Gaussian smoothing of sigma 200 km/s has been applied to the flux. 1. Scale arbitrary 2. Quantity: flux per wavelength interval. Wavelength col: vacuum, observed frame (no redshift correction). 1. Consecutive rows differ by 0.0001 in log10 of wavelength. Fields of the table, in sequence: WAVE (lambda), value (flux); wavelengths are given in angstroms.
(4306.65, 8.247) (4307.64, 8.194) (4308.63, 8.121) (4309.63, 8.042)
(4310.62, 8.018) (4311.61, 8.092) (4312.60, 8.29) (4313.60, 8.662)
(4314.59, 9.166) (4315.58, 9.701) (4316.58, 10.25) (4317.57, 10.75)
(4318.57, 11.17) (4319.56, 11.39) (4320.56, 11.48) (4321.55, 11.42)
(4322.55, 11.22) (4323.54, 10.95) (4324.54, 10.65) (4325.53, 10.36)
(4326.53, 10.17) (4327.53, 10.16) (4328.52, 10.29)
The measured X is 10.25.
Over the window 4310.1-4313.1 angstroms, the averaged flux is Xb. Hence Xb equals 8.14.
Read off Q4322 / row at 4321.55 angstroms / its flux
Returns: 11.42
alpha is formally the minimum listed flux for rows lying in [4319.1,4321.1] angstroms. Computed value 11.39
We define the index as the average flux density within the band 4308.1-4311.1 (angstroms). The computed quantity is 8.05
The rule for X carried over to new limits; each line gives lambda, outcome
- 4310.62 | 8.018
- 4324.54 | 10.65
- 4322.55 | 11.22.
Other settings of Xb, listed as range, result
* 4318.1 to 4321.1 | 11.4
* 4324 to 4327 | 10.4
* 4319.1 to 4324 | 11.3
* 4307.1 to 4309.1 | 8.18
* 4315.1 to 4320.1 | 10.6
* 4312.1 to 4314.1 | 8.47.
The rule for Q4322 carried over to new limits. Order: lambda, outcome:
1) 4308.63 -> 8.121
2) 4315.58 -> 9.701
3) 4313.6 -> 8.662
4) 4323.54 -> 10.95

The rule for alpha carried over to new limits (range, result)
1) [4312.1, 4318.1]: 8.29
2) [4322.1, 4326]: 10.36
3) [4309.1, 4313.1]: 8.018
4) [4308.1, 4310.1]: 8.042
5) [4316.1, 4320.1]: 10.25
